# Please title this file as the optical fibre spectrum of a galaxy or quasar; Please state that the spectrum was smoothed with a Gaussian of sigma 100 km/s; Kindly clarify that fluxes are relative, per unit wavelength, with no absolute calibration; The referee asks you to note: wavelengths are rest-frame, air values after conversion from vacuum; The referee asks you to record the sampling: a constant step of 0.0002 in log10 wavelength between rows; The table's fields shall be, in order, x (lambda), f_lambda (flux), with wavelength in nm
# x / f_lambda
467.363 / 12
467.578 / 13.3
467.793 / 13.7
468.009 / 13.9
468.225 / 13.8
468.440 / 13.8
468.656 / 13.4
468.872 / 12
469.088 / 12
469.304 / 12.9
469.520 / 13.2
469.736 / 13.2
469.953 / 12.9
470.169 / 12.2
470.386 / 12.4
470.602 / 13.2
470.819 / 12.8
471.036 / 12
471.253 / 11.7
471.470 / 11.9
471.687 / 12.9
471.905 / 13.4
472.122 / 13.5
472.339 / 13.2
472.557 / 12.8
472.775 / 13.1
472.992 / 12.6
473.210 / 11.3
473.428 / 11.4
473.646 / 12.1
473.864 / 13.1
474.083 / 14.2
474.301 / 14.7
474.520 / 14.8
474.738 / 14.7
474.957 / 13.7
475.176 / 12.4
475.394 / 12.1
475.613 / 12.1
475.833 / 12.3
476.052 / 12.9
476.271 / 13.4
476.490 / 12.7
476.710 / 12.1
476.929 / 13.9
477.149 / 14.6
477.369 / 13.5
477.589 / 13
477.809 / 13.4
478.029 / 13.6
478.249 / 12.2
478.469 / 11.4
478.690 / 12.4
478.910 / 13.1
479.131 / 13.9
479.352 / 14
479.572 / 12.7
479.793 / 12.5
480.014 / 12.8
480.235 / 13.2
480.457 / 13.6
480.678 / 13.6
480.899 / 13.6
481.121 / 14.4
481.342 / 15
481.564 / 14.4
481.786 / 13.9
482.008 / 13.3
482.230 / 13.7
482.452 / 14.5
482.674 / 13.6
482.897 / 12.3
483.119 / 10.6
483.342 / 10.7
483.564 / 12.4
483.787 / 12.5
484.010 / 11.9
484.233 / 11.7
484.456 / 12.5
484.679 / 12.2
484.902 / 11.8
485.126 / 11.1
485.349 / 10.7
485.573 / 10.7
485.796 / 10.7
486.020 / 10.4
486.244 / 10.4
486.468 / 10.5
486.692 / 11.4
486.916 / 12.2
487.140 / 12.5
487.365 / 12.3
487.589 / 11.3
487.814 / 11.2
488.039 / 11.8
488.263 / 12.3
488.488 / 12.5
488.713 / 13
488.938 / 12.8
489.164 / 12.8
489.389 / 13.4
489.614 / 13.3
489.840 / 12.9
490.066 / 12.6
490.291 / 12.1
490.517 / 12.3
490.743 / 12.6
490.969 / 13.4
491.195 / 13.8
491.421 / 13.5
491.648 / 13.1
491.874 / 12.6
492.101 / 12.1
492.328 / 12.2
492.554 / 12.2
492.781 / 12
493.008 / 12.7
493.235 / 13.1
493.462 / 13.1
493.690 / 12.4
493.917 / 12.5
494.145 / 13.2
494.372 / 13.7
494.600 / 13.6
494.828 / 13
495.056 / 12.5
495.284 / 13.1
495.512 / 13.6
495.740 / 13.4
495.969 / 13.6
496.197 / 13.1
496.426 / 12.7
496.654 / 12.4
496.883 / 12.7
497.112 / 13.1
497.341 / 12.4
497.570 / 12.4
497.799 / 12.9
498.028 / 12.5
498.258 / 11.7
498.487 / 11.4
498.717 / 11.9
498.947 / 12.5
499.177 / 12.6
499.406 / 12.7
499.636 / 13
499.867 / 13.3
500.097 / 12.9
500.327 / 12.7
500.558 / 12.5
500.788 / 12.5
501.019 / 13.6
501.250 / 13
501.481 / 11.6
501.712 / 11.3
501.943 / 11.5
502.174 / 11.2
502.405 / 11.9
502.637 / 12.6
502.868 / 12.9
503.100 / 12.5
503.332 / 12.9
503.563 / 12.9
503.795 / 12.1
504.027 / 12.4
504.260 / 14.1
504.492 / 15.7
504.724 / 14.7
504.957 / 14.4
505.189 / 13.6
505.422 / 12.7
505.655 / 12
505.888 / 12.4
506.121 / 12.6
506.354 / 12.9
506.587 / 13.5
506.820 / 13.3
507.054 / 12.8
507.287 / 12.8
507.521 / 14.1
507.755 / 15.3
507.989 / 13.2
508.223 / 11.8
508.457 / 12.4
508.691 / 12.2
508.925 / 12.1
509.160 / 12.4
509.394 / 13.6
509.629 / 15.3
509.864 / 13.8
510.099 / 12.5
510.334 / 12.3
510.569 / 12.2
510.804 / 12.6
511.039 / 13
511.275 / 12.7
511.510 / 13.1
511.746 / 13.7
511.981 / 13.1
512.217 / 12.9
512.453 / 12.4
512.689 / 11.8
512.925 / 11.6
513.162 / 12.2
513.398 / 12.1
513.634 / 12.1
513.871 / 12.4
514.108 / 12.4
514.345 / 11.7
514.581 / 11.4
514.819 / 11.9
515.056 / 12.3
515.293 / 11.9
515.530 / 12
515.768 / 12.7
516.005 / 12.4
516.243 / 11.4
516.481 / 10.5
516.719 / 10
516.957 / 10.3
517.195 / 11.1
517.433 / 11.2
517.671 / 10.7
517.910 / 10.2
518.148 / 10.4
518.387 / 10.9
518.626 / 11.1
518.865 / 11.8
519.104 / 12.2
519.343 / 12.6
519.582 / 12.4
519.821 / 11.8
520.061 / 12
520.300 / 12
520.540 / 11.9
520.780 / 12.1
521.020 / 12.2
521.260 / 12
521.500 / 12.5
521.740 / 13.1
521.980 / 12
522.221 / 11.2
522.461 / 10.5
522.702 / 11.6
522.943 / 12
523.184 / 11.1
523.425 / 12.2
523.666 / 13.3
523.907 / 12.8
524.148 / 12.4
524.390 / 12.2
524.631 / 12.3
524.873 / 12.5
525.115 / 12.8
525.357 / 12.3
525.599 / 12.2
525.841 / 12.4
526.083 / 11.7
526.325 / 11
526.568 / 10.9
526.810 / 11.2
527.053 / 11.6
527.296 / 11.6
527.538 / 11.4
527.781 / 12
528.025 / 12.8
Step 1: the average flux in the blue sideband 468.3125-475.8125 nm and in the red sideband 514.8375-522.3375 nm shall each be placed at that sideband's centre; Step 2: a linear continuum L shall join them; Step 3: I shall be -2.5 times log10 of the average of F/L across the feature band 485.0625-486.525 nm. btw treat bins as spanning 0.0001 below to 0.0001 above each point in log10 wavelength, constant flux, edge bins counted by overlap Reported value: 0.176 mag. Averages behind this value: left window 12.9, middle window 10.6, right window 11.6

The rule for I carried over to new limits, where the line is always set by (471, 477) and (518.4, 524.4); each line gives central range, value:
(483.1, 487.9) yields 0.11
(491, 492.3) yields -0.04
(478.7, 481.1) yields -0.04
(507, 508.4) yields -0.09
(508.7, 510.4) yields -0.07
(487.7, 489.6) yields 0.01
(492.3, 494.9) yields -0.03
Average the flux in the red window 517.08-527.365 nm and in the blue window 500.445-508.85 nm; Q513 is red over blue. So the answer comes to 0.9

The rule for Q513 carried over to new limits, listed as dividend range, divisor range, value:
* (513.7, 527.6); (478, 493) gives 0.94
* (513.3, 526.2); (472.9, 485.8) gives 0.92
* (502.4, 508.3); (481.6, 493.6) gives 1.07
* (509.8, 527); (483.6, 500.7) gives 0.96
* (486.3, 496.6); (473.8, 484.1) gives 0.96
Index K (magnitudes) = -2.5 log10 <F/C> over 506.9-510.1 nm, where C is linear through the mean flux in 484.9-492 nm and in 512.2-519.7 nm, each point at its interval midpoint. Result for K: -0.12 mag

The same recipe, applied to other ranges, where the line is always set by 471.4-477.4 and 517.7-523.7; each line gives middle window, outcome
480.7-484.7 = -0.01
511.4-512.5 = -0.09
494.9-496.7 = -0.05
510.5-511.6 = -0.06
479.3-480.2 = -0.01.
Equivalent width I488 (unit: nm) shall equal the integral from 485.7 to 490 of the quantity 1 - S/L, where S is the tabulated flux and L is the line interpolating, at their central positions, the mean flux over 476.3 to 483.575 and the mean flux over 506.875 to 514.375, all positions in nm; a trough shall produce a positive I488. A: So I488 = 0.36 nm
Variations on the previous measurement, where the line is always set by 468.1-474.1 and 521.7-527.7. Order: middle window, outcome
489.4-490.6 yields -0.026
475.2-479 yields -0.064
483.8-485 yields 0.045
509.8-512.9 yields -0.155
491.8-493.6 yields -0.014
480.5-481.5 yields -0.123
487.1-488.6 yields 0.062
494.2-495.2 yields -0.067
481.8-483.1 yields -0.078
